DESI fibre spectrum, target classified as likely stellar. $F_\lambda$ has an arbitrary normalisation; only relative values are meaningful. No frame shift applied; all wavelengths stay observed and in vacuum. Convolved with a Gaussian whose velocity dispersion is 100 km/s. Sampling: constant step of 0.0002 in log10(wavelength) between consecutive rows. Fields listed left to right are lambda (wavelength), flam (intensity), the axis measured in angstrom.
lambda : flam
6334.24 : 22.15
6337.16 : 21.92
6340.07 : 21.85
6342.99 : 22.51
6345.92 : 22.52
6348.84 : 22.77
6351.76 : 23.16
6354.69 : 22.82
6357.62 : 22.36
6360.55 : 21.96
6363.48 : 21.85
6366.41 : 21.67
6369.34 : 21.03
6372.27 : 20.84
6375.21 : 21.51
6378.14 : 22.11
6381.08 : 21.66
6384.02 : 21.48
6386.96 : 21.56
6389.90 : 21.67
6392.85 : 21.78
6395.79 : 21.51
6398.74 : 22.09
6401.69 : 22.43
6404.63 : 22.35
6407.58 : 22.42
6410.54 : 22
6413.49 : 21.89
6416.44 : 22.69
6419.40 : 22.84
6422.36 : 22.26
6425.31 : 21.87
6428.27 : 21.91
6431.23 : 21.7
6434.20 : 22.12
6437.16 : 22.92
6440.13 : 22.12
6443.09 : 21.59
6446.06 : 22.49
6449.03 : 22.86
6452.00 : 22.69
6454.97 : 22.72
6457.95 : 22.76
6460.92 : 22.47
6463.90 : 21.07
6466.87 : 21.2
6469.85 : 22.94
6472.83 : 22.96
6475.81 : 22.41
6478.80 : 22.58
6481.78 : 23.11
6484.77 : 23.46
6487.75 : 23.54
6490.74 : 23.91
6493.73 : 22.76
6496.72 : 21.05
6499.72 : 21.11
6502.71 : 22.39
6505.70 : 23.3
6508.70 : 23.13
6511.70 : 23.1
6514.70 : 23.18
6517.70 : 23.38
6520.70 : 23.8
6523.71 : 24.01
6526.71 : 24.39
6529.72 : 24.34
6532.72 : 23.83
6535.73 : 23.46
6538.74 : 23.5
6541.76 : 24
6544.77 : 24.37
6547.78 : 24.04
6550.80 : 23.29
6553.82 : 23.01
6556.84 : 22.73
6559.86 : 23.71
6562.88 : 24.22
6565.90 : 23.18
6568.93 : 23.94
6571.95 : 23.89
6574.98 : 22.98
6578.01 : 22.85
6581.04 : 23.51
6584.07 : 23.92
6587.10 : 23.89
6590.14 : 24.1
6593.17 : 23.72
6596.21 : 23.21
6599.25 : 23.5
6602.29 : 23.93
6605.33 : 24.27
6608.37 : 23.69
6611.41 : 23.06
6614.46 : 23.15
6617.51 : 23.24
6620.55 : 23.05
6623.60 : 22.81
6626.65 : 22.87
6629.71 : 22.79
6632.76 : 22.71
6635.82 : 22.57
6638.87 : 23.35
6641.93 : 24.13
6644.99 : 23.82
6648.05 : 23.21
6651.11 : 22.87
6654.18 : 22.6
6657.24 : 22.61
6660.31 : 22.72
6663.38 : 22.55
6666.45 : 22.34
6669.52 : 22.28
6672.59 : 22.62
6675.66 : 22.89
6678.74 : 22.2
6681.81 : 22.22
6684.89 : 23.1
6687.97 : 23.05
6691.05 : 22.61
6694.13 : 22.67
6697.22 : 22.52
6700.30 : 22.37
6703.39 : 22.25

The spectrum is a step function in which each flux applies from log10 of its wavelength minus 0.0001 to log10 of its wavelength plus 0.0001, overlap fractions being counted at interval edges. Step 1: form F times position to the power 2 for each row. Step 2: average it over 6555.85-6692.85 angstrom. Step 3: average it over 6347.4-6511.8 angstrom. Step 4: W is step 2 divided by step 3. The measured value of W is 1.1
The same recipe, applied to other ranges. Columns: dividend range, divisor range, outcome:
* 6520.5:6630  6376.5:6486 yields 1.11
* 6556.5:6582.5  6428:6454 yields 1.10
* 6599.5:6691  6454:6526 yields 1.06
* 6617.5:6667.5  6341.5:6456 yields 1.12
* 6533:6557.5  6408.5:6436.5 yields 1.10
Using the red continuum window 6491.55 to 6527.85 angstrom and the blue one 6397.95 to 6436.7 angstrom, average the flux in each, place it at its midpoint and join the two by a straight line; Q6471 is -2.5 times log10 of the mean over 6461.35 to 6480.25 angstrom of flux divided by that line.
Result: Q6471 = 0.022 mag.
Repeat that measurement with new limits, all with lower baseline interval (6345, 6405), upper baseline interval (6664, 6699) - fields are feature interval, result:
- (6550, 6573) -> -0.05 mag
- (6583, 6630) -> -0.05 mag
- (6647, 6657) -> -0.02 mag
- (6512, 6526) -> -0.06 mag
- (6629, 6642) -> -0.03 mag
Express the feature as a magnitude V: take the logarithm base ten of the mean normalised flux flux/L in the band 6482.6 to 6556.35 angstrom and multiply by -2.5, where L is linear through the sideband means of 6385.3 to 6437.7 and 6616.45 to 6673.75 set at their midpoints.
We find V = -0.041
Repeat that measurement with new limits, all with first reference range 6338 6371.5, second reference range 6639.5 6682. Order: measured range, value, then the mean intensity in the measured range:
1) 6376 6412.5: 0.02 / 21.9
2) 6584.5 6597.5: -0.05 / 23.8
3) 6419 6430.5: 0.01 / 22.1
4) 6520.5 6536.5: -0.07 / 24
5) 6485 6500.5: -0.01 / 22.6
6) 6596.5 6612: -0.05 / 23.7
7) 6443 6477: 0.00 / 22.4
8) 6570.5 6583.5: -0.03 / 23.3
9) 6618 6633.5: -0.01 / 22.9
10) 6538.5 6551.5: -0.06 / 23.9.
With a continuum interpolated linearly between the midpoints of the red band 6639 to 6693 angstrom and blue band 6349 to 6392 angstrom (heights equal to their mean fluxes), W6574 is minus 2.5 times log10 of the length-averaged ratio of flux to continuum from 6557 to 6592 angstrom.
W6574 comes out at -0.05 mag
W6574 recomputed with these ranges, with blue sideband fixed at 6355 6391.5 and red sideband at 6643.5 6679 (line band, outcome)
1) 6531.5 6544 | -0.07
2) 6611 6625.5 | -0.02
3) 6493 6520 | -0.02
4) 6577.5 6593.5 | -0.06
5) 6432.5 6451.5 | -0.02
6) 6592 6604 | -0.05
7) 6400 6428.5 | -0.02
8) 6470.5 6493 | -0.05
